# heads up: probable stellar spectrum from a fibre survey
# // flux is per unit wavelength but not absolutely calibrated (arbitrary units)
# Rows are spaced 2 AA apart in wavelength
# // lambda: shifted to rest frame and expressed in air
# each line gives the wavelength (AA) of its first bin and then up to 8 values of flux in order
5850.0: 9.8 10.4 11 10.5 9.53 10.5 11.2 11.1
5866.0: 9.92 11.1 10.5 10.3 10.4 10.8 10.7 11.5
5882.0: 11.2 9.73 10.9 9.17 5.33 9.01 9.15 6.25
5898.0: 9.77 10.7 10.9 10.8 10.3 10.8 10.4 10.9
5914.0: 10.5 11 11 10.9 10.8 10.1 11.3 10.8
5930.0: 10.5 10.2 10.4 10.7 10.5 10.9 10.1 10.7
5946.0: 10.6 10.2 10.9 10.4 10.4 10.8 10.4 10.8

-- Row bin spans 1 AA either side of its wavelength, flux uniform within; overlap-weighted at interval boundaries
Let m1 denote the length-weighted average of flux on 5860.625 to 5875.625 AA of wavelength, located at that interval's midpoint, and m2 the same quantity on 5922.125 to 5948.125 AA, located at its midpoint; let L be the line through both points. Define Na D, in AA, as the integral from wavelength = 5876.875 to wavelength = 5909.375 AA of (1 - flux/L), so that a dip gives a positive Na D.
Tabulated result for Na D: 2.6 AA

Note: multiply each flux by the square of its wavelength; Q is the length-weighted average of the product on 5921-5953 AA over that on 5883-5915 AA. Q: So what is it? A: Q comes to 1.11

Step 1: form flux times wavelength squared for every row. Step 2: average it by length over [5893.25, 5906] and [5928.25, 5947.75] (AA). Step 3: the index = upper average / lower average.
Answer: 1.1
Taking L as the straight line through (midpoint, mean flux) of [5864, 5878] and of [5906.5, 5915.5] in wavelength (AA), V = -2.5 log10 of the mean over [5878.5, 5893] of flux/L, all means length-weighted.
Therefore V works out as 0.11 mag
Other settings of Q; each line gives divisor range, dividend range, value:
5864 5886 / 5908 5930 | 1.03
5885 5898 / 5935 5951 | 1.28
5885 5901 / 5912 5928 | 1.24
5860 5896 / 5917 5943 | 1.08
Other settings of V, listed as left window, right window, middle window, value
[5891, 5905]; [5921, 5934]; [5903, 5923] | -0.071 mag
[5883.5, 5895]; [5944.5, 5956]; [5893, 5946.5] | -0.078 mag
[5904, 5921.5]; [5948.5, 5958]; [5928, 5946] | 0.012 mag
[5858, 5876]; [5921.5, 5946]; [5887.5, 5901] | 0.243 mag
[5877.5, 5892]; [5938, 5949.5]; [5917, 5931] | -0.054 mag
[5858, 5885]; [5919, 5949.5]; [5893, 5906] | 0.104 mag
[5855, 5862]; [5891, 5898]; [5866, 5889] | -0.138 mag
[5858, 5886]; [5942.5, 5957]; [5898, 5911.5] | 0.002 mag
